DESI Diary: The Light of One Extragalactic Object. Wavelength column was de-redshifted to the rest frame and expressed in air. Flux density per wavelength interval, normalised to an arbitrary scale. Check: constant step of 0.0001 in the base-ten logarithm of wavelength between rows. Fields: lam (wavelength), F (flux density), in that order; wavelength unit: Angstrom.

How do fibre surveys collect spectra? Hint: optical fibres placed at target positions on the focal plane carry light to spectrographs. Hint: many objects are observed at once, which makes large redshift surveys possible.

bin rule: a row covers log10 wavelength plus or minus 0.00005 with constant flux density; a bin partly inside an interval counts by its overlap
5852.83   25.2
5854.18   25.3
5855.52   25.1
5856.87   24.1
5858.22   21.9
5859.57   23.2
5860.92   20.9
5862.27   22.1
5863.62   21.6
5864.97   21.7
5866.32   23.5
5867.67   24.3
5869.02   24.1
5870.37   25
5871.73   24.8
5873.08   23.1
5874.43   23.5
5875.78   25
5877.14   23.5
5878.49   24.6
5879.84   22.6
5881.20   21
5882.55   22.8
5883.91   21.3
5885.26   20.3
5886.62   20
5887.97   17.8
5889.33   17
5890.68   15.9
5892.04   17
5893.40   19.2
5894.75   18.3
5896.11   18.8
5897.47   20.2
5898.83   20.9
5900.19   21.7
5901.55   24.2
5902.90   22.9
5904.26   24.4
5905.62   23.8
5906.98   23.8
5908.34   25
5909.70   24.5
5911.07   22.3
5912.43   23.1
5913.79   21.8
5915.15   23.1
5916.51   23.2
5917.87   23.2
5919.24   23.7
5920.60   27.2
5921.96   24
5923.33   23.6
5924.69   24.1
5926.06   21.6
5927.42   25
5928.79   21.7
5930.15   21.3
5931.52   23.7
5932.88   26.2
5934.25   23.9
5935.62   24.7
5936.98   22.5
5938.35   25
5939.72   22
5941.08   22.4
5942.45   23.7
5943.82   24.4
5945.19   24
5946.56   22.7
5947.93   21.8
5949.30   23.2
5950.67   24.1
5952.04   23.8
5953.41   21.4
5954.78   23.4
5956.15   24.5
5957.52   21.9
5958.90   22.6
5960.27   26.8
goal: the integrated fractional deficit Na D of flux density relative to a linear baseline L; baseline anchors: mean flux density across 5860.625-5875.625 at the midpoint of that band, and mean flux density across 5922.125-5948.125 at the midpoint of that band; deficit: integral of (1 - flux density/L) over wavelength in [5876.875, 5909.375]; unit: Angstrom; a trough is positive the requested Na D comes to 3.1 Angstrom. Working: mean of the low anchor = 23.3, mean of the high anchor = 23.4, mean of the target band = 21.1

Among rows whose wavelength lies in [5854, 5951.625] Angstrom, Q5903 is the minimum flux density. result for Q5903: 15.9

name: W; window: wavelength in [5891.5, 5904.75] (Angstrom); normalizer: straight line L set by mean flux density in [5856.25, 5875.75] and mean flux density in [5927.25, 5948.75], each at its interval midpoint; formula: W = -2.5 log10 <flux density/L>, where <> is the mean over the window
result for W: 0.12 mag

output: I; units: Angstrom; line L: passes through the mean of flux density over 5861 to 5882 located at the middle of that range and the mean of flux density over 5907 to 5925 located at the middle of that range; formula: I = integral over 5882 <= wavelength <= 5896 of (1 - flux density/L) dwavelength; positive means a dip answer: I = 2.71 Angstrom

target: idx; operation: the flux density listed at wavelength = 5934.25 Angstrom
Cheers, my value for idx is 23.9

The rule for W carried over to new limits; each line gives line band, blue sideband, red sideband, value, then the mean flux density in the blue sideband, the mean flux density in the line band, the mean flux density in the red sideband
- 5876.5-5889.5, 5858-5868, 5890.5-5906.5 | 0.013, 22.4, 21.2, 20.8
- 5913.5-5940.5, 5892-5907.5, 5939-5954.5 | -0.058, 21.4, 23.6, 23.1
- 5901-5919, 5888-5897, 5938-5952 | -0.197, 17.8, 23.5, 23.3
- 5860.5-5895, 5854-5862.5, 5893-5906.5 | 0.040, 23.2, 21.6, 21.5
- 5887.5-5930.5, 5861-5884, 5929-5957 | 0.061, 23.2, 22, 23.4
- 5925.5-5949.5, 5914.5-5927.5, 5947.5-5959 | 0.003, 23.8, 23.3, 23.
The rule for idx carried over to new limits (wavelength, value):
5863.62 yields 21.6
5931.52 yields 23.7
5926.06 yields 21.6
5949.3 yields 23.2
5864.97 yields 21.7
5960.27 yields 26.8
